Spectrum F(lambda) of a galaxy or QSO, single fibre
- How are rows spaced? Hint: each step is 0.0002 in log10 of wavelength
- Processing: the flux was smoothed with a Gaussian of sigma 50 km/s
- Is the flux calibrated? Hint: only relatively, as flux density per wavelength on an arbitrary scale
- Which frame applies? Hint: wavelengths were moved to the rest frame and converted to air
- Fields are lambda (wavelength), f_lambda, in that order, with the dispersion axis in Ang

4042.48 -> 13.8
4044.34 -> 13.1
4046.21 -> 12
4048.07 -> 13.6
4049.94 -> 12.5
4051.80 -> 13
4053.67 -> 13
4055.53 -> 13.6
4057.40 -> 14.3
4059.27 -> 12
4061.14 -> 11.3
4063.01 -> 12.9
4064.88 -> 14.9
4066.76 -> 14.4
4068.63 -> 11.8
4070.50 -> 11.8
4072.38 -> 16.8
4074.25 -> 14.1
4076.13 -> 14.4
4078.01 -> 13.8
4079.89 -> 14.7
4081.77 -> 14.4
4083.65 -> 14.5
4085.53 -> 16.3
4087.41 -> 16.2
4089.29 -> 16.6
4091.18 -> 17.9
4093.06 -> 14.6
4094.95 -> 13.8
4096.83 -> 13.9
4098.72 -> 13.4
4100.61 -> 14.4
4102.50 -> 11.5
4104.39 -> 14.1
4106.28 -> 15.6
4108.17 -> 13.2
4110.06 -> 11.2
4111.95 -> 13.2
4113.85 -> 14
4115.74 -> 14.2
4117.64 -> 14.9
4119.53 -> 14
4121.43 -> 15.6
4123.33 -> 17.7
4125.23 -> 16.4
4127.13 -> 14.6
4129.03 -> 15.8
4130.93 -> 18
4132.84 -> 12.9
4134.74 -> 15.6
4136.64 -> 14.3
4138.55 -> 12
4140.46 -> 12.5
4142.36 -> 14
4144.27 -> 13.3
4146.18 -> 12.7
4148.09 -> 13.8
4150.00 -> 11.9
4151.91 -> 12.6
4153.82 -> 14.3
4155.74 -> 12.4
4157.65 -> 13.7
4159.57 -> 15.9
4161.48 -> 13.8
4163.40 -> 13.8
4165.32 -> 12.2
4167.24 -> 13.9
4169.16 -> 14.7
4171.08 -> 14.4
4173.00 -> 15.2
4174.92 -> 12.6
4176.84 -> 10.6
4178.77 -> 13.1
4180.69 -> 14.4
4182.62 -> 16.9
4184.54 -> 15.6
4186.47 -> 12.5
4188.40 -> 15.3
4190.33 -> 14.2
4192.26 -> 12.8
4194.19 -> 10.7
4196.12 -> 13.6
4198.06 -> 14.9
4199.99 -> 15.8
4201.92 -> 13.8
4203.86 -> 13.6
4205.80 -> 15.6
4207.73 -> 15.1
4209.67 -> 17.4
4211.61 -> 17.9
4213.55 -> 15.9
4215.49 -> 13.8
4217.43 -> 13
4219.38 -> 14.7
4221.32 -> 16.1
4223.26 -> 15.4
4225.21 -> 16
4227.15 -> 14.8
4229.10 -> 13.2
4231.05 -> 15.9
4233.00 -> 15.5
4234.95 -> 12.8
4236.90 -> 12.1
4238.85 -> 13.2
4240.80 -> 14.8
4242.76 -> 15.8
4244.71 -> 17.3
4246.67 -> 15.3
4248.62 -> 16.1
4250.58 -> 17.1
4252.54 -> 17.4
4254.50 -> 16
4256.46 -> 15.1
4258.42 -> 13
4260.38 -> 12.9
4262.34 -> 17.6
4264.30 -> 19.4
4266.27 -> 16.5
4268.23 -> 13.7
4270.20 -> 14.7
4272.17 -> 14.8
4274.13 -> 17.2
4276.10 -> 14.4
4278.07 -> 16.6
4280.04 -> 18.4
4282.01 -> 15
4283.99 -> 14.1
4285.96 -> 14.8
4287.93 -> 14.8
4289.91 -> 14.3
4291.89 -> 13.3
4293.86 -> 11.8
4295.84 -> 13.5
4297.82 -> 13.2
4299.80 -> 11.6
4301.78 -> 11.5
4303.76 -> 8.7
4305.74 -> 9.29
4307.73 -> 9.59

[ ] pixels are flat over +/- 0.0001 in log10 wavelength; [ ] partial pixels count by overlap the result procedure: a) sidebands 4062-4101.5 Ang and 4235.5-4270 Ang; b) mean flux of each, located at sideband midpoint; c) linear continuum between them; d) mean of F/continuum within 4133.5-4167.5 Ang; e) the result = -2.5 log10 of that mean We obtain 0.11 mag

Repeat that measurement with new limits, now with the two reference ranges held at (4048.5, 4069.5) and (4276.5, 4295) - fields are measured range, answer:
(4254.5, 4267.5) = -0.083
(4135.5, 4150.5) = 0.046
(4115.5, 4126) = -0.149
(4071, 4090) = -0.142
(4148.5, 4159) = 0.053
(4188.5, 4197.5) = 0.074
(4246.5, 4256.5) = -0.129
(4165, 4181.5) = 0.034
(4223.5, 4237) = -0.013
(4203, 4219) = -0.079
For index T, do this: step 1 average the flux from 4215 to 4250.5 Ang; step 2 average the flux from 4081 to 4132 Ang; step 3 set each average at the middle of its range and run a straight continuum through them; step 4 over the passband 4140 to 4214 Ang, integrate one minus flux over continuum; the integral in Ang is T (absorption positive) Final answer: 3.9 Ang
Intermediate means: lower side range 14.8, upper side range 14.8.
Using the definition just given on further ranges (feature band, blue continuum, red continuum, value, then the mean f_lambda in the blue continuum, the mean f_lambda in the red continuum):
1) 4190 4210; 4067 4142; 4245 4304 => 0.6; 14.5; 14.9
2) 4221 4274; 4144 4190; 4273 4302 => -4.2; 13.7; 14.4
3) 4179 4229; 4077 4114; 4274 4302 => -1.5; 14.4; 14.3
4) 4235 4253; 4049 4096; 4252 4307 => -1.2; 14.1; 14.4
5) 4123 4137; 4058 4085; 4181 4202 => -1.7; 13.7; 14.2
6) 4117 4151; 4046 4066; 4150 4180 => -2.7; 13.1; 13.5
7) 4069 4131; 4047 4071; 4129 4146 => -4.8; 13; 14.1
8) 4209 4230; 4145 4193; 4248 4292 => -0.9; 13.7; 15.6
